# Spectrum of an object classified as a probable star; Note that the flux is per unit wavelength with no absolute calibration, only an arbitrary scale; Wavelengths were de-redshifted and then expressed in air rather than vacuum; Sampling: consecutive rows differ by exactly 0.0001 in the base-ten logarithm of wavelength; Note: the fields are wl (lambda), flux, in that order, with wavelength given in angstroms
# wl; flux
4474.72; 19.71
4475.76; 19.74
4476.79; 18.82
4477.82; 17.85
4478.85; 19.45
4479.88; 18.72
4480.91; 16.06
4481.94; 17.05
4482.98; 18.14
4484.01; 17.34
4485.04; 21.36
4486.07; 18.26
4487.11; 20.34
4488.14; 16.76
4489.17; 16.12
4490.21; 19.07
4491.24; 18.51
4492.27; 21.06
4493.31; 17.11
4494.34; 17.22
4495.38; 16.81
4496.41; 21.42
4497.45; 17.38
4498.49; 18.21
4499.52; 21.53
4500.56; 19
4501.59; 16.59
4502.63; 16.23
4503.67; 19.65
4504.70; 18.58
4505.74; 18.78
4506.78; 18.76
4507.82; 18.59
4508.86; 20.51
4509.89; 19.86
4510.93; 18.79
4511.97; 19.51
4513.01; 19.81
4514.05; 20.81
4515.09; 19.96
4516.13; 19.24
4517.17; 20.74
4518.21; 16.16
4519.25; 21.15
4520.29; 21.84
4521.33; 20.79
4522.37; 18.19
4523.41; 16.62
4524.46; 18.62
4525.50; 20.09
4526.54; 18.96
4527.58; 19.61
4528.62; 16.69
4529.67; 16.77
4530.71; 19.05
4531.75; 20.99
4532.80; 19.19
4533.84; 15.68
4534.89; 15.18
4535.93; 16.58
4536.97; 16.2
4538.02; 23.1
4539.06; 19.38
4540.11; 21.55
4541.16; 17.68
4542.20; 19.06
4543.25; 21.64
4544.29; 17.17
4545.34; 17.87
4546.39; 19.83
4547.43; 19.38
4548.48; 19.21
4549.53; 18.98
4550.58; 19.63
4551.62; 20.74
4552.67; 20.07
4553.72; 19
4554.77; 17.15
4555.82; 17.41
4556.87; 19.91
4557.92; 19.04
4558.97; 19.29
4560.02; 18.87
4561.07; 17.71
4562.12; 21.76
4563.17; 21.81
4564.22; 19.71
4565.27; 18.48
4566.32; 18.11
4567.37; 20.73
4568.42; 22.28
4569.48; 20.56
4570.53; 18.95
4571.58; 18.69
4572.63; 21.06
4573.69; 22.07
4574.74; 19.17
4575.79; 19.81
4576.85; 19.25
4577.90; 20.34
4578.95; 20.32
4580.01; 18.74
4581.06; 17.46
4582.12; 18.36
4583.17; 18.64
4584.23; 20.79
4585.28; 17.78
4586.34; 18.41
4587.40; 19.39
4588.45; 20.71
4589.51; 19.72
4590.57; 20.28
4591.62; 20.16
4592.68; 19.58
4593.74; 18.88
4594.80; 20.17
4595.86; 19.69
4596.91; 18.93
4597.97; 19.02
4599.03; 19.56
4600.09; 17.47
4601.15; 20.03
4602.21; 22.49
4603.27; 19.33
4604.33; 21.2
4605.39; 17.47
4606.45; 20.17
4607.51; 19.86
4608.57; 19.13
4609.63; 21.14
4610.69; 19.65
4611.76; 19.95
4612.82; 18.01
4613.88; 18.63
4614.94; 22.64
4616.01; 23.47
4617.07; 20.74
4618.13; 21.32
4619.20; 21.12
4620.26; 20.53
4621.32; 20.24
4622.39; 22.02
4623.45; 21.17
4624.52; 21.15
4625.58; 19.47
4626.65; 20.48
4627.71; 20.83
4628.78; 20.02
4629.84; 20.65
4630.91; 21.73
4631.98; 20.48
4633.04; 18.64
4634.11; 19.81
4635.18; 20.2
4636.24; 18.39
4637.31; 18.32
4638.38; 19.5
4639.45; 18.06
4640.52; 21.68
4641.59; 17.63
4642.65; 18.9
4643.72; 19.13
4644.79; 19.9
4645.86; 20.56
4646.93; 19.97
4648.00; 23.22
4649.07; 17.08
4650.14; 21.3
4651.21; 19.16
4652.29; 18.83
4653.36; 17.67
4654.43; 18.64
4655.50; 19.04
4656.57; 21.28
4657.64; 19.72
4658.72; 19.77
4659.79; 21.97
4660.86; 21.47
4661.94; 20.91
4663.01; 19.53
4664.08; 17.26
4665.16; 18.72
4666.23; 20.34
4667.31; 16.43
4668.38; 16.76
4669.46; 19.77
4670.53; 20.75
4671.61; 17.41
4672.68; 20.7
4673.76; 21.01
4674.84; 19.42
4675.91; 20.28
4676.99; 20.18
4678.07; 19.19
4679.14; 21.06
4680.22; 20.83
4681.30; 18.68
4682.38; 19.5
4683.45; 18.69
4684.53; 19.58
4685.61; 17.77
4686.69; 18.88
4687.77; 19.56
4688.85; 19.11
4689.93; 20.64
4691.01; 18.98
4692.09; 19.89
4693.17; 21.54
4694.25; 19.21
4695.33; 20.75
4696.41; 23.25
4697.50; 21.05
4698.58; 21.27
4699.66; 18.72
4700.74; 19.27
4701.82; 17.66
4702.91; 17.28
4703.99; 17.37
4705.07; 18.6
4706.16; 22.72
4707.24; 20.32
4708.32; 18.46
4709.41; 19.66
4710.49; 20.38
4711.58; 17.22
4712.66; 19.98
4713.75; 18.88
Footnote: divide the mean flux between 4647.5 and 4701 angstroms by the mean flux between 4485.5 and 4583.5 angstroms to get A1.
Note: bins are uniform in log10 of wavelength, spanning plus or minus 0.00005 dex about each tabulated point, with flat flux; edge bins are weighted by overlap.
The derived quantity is 1.0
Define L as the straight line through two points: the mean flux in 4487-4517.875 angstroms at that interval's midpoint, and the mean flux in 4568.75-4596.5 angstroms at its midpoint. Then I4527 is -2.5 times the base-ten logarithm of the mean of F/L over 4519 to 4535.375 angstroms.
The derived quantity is 0.02 mag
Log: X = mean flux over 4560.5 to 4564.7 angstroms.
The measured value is 20.2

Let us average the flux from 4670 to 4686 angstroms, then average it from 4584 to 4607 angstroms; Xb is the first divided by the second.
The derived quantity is 1.01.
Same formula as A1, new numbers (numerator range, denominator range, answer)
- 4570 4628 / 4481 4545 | 1.06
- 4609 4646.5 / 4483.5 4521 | 1.06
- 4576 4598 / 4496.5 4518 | 1.01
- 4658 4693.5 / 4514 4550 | 1.03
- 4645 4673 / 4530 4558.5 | 1.03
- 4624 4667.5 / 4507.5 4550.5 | 1.04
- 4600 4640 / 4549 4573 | 1.03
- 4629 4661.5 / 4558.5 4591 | 1.01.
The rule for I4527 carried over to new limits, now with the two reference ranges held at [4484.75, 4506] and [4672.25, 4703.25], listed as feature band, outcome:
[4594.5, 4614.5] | -0.02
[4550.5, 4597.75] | -0.03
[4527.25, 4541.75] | 0.02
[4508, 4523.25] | -0.06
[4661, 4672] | 0.04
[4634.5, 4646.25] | 0.01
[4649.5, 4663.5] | -0.02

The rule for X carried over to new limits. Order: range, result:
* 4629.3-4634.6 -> 20.3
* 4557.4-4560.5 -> 19.1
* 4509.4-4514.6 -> 19.7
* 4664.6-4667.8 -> 18.5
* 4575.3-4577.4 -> 19.5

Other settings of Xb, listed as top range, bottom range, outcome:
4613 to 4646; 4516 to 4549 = 1.07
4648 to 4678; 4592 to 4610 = 0.99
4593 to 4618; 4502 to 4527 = 1.03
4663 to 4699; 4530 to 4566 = 1.03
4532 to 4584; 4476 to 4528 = 1.02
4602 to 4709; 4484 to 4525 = 1.05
